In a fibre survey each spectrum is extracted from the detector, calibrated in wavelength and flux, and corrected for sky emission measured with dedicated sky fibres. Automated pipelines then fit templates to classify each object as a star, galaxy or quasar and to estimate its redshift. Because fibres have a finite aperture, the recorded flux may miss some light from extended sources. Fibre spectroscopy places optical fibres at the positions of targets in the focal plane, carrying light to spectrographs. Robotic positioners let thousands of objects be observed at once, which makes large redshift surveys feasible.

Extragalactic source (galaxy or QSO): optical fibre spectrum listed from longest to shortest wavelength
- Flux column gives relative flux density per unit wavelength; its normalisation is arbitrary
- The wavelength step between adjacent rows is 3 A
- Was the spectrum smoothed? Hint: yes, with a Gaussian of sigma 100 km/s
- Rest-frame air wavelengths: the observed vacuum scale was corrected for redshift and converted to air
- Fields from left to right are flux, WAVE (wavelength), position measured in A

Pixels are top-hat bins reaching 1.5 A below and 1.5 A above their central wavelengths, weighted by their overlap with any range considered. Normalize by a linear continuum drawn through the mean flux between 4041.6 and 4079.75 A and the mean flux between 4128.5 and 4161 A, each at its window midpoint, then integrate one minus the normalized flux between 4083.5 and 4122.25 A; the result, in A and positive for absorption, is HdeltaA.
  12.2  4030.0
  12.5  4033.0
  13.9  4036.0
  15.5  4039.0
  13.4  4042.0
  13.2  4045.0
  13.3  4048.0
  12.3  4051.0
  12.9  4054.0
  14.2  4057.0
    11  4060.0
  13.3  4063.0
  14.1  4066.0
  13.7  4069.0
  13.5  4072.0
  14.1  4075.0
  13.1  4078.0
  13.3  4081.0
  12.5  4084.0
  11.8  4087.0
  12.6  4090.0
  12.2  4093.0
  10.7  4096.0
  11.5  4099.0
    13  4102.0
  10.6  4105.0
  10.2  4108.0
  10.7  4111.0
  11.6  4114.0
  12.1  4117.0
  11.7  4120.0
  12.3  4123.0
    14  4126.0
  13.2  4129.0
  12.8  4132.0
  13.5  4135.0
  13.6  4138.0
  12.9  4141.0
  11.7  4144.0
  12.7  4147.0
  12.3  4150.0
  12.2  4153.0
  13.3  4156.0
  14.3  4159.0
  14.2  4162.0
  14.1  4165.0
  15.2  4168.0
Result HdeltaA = 4.4 A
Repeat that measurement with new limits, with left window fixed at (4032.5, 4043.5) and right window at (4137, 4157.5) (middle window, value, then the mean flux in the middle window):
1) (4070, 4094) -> 0.91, 12.9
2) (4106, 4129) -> 2.00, 11.9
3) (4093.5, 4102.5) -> 1.08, 11.6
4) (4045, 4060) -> 0.89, 13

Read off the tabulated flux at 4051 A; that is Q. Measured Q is 12.3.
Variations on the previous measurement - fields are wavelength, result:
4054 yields 12.9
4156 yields 13.3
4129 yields 13.2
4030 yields 12.2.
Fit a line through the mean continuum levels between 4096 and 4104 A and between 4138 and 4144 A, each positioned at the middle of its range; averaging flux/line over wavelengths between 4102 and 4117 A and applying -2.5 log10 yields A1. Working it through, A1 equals 0.09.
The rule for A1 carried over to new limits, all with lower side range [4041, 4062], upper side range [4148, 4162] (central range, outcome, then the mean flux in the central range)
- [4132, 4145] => 0.01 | 13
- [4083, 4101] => 0.10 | 11.9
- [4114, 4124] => 0.10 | 12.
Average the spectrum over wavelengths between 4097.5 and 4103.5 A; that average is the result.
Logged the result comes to 12.2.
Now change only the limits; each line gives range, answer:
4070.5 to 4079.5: 13.6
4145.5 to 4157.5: 12.6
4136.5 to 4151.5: 12.6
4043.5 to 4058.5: 13.2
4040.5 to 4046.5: 13.3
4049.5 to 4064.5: 12.7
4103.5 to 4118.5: 11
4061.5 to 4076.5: 13.7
